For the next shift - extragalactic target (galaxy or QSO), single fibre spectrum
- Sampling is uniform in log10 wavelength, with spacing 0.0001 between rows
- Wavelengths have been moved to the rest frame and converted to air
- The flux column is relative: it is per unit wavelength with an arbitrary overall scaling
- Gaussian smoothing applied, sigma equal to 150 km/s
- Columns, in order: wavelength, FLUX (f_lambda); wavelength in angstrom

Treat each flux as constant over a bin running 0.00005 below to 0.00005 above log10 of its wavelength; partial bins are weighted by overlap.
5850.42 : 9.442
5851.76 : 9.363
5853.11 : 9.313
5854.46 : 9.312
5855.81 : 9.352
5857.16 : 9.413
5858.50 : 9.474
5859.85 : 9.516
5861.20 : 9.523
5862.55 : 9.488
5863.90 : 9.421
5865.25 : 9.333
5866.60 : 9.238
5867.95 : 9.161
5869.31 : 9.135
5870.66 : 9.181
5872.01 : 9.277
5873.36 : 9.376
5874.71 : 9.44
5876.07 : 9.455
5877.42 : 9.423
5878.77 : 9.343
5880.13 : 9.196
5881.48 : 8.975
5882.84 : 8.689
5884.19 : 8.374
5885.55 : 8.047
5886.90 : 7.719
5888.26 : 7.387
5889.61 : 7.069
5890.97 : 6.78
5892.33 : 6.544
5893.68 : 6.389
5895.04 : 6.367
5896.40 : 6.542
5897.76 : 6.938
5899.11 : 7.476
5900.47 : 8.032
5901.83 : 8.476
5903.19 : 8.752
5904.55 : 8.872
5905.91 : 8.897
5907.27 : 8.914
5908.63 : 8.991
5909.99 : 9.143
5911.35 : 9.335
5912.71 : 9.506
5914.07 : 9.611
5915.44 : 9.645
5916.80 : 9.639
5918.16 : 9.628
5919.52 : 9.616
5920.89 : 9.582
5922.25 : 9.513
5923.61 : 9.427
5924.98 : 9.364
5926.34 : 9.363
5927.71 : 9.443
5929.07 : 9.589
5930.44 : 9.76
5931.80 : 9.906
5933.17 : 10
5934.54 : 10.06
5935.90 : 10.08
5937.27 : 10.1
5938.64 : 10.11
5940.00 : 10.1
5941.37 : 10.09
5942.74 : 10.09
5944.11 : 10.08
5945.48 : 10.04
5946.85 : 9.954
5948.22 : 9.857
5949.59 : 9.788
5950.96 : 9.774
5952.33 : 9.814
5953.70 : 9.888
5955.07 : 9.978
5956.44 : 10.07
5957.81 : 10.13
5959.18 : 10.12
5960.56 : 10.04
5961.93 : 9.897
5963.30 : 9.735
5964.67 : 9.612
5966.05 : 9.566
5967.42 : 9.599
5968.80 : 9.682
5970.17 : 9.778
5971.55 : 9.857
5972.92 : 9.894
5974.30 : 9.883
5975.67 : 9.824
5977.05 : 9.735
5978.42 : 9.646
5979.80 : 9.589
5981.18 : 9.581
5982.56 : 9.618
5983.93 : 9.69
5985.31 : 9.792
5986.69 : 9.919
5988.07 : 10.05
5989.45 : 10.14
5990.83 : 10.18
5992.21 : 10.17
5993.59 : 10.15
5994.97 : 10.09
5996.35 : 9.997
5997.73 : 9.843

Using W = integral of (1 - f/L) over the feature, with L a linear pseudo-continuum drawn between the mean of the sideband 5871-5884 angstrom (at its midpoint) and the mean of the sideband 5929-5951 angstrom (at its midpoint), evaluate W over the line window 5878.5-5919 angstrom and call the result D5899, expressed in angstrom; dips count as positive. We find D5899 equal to 5.0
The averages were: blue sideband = 9.21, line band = 8.3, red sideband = 9.98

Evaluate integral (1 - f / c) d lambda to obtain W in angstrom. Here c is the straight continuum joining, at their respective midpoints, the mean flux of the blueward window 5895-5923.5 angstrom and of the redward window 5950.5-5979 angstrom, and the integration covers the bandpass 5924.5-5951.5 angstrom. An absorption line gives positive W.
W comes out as -1.56 angstrom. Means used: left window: 8.81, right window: 9.84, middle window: 9.88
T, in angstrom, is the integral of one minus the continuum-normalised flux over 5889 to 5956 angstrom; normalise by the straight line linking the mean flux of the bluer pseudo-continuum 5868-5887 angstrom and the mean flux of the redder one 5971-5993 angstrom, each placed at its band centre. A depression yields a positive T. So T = 1.9 angstrom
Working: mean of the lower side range 9.02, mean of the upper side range 9.85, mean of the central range 9.13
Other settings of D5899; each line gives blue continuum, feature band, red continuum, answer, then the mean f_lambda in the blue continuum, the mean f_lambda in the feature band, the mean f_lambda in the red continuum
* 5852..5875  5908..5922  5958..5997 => 0.15 angstrom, 9.35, 9.47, 9.85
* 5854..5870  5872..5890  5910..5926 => 1.36 angstrom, 9.36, 8.7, 9.51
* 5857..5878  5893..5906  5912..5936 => 2.60 angstrom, 9.37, 7.62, 9.64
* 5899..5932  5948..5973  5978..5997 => -0.50 angstrom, 9.24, 9.85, 9.9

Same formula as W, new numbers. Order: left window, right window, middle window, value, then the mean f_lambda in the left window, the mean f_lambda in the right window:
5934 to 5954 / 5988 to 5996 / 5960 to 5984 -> 0.80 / 9.99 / 10.1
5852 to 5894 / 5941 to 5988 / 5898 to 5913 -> 0.80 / 8.81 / 9.84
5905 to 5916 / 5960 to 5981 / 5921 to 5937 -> -0.50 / 9.24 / 9.75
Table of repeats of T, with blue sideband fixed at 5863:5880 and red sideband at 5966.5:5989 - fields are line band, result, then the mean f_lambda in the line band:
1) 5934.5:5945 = -0.5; 10.1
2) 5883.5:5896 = 2.9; 7.17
